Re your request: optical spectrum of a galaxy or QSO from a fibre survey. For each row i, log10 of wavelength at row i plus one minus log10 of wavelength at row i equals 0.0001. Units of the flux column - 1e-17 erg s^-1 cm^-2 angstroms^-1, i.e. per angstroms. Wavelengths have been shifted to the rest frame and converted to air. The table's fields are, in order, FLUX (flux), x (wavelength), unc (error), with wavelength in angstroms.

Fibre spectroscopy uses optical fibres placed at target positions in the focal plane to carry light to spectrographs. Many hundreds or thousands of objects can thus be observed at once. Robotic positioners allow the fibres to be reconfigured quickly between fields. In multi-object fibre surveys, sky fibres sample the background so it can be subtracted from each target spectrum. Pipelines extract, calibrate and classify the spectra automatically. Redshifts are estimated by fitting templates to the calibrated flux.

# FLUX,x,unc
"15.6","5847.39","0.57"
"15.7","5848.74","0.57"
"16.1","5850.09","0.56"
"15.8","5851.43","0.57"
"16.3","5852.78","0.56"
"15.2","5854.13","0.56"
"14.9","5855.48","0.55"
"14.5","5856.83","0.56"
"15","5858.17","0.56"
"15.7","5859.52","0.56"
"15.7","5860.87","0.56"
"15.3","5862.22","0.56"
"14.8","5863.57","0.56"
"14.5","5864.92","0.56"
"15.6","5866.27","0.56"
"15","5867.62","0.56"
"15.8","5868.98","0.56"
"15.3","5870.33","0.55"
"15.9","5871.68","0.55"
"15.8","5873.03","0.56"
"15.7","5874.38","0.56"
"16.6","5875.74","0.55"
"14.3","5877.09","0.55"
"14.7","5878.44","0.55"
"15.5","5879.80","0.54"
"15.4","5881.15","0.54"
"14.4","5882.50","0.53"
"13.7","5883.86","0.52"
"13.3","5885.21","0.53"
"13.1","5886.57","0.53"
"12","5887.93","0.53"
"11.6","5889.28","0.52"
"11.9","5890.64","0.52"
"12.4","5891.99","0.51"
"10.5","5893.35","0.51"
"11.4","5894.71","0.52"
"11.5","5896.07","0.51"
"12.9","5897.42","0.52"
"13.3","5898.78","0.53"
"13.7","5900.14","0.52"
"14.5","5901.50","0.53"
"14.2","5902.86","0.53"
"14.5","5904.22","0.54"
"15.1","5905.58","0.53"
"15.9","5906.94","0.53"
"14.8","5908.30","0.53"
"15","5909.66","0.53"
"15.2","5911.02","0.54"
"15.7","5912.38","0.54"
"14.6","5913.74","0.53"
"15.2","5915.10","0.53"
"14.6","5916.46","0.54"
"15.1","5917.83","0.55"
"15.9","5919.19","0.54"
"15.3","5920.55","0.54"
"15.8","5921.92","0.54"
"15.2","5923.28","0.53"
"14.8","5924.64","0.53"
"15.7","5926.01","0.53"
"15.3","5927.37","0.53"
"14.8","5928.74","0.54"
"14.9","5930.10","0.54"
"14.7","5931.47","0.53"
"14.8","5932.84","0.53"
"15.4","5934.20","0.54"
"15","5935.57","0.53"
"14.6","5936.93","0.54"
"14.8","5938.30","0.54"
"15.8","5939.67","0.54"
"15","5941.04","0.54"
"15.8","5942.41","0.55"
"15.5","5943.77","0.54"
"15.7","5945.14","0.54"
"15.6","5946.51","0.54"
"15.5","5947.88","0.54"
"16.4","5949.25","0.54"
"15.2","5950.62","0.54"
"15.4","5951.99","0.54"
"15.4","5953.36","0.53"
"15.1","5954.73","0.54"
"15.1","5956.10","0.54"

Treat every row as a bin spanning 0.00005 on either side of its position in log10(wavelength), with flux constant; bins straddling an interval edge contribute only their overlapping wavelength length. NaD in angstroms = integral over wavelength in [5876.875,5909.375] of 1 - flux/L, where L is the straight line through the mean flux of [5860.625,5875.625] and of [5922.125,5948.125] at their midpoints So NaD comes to 3.8 angstroms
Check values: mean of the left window 15.4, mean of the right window 15.2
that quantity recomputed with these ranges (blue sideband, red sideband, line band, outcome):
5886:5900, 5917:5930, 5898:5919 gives -1.6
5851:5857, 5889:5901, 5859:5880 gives -1.8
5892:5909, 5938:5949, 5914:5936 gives -0.8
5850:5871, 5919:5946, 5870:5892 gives 1.5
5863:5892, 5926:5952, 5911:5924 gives -0.2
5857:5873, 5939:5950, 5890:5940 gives 3.5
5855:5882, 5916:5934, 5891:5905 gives 2.2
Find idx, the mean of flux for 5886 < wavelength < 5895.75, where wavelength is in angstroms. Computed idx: 11.8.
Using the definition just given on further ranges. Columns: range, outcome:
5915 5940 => 15.1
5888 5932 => 14.2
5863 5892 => 14.5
